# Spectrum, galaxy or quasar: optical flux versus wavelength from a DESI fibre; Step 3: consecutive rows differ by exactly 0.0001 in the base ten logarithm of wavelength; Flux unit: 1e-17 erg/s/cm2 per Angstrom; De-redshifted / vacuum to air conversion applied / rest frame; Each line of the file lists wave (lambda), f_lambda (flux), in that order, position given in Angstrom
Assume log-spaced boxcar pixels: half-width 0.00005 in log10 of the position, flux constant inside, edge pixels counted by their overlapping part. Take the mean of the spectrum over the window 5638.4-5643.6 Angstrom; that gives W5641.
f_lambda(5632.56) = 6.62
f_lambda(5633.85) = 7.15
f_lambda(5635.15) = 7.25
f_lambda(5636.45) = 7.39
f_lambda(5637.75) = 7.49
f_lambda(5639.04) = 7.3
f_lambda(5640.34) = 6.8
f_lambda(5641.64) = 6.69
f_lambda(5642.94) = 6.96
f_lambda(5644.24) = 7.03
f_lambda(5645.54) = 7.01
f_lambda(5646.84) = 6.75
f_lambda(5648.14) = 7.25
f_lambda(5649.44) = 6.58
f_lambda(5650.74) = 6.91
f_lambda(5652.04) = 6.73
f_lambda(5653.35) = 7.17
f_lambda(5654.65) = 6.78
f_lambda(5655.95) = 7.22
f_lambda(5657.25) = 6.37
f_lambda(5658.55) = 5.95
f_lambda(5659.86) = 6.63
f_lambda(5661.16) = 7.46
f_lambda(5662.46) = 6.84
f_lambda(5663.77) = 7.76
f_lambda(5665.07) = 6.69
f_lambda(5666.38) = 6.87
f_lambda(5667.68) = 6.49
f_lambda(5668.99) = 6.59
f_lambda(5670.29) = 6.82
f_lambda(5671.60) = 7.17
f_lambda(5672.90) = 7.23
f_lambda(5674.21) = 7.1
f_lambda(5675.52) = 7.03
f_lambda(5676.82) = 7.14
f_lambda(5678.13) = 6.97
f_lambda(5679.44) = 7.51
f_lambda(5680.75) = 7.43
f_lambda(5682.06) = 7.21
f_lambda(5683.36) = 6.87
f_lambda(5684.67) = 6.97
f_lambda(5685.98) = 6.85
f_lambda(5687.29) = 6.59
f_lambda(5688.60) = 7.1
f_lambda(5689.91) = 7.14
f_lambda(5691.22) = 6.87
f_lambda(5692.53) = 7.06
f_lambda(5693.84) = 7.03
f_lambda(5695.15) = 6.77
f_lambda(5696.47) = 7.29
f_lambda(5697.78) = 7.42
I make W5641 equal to 6.93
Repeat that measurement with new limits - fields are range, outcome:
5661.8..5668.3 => 6.93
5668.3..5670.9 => 6.7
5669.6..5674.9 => 7.08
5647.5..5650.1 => 6.92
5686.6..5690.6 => 6.94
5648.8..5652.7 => 6.73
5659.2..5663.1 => 6.98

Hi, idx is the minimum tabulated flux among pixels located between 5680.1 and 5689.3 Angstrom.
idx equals 6.59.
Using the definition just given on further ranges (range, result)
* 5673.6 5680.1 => 6.97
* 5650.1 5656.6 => 6.73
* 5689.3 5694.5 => 6.87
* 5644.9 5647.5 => 6.75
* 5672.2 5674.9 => 7.1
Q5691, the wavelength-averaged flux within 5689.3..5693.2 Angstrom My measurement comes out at 7.03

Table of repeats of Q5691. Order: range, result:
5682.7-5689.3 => 6.88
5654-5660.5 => 6.59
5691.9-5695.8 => 6.96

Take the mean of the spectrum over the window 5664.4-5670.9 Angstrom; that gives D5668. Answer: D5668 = 6.7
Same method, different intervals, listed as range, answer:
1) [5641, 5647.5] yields 6.89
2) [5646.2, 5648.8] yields 7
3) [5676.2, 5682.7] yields 7.24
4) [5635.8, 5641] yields 7.25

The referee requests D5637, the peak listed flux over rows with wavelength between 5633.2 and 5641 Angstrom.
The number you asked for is 7.49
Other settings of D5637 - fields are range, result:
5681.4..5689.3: 7.21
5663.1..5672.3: 7.76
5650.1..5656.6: 7.22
